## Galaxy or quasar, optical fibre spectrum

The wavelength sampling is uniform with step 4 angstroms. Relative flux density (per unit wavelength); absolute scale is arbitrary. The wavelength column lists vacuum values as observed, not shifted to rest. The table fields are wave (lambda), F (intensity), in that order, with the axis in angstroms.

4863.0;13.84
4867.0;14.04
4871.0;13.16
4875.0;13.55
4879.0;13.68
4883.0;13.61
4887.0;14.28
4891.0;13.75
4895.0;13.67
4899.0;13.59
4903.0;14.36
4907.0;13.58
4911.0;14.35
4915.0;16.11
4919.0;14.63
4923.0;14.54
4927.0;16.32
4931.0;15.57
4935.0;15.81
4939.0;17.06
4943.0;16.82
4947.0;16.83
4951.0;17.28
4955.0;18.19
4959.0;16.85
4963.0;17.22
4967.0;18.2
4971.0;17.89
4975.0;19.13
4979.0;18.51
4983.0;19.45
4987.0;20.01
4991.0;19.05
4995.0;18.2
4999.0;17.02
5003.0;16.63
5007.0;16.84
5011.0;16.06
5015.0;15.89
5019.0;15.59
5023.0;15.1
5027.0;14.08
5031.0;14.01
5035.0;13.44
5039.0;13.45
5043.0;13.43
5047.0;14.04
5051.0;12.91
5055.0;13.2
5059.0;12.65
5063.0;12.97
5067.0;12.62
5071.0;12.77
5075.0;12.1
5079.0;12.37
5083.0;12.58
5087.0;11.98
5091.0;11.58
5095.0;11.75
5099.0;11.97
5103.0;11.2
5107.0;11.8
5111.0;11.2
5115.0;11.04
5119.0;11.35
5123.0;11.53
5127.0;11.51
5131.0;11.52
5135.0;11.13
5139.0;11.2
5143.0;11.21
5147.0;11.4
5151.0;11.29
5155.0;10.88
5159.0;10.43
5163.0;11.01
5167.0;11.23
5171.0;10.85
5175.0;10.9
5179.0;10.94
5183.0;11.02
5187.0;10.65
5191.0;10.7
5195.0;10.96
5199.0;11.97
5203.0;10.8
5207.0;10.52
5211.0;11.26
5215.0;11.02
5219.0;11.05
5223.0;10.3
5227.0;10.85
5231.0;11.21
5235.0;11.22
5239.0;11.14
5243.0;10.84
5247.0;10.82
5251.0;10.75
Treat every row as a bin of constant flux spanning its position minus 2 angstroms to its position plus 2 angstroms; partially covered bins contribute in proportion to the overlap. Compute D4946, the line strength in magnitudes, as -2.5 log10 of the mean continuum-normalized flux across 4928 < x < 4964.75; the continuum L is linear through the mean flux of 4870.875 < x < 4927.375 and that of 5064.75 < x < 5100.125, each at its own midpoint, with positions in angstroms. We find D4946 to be -0.23 mag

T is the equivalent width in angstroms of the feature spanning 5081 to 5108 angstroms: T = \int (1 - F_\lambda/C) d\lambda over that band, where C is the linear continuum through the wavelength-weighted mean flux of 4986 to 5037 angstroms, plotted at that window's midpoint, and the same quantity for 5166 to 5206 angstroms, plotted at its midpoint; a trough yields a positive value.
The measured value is 3.7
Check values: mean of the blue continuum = 16.2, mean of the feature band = 11.8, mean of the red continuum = 11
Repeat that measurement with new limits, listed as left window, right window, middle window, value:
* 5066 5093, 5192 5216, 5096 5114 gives 0.75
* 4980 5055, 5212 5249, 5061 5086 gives 3.42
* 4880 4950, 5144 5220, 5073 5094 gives 0.62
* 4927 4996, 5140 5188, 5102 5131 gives 2.71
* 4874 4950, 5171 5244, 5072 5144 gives 3.84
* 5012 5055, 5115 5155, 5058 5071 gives 0.54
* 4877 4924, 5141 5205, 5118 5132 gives 0.11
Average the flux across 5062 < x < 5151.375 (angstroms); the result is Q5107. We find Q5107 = 11.7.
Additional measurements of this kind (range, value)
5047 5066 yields 13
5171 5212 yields 11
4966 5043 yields 16.7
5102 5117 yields 11.3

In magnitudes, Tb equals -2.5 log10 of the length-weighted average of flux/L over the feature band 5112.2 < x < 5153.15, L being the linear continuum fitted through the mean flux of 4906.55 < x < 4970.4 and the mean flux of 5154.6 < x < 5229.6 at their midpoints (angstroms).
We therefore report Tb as 0.08 mag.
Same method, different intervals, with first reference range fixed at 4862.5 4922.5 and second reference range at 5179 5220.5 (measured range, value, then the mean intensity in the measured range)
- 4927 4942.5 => -0.19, 16.2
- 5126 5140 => 0.03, 11.3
